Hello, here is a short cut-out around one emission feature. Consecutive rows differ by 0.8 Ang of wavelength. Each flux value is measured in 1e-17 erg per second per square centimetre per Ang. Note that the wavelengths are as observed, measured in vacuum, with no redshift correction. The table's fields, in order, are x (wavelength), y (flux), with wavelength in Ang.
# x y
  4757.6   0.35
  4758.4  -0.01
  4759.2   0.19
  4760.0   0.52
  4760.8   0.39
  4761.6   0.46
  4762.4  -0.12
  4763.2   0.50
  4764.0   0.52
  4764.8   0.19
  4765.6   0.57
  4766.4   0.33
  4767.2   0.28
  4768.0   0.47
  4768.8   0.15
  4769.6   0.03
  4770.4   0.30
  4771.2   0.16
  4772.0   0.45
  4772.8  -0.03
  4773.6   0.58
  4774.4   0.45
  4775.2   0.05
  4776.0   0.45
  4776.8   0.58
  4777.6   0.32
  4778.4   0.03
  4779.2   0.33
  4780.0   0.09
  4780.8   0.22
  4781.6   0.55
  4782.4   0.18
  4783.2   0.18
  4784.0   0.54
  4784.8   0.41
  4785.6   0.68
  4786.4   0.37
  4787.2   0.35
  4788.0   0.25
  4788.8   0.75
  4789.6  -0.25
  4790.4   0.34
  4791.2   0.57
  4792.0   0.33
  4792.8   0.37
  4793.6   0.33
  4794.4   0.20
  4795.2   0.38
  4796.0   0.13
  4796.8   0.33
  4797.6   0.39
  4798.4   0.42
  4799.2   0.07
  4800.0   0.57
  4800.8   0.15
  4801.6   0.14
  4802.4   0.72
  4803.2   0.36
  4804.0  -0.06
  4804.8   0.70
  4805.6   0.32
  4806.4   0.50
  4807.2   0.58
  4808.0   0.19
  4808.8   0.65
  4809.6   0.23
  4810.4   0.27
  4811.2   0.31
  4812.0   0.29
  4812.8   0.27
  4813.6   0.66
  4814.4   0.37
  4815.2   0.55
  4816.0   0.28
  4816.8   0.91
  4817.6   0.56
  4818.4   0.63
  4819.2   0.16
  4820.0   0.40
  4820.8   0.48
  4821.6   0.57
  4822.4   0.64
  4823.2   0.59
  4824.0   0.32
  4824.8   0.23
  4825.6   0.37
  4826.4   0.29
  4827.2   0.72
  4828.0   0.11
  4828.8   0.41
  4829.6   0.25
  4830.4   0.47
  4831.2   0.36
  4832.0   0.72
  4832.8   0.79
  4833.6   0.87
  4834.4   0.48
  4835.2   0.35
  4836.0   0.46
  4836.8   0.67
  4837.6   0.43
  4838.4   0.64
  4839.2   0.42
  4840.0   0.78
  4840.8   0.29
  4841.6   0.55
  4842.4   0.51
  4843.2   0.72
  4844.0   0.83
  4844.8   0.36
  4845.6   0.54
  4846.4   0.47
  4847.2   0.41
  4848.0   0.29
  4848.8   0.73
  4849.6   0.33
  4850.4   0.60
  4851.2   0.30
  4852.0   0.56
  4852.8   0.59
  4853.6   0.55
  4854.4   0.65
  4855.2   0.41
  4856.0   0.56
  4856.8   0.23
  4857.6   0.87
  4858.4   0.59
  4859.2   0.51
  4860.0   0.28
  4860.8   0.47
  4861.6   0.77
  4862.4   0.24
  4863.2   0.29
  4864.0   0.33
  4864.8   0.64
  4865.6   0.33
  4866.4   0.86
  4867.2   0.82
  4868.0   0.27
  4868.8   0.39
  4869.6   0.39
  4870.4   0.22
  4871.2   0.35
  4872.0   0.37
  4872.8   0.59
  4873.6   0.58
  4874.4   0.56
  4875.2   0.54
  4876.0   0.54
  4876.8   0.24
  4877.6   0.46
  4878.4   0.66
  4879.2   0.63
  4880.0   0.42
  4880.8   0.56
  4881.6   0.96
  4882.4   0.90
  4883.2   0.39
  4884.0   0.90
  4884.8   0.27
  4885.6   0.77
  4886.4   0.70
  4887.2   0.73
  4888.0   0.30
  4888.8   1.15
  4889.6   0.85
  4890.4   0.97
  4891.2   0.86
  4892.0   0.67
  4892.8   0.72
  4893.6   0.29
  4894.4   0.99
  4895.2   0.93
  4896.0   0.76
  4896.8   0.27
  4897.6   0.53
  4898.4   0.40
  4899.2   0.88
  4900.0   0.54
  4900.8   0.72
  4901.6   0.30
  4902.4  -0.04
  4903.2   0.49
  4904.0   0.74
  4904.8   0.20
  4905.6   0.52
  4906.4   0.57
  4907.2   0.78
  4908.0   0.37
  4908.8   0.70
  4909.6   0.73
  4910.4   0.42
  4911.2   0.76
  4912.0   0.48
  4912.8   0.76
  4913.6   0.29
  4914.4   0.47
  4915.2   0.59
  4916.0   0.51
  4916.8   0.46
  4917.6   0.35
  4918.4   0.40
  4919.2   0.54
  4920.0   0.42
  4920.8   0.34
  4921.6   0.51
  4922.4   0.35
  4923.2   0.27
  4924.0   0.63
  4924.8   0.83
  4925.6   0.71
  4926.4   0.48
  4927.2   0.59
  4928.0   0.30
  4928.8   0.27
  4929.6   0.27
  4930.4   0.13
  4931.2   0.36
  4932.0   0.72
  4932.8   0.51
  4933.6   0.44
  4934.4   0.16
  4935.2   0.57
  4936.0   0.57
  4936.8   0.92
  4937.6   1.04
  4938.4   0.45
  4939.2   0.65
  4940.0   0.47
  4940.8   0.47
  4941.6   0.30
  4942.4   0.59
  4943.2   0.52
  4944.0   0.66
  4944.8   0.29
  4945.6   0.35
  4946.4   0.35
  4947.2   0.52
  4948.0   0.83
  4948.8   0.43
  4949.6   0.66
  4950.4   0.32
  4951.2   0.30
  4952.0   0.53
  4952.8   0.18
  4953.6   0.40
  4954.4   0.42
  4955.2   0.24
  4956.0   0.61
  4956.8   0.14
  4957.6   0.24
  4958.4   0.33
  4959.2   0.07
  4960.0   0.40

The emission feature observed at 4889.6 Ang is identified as C IV 1549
